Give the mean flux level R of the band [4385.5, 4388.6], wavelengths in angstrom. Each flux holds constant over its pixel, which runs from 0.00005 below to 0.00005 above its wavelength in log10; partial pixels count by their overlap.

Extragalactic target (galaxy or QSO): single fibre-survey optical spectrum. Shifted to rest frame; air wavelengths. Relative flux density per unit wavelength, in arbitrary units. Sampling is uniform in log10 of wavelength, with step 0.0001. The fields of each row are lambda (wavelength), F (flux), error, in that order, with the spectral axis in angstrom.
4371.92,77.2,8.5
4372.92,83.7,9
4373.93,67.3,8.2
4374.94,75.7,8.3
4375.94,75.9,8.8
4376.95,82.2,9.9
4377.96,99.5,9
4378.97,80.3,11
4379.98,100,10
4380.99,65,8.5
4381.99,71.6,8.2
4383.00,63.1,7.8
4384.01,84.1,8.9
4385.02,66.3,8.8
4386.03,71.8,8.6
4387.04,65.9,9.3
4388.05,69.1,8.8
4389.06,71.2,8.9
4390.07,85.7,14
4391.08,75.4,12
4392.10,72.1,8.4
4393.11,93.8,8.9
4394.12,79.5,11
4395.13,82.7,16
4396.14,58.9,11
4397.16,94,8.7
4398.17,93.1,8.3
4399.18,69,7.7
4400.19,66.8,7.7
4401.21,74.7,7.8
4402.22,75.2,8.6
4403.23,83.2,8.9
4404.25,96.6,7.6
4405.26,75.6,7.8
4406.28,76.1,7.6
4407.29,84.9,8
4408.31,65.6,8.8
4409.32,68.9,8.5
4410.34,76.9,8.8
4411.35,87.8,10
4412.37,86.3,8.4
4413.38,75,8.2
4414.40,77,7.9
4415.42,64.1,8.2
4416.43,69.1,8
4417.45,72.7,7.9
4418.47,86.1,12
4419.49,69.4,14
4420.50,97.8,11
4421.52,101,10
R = 69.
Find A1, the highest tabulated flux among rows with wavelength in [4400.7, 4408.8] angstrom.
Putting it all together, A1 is 96.6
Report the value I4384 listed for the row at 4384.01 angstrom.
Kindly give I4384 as 84.1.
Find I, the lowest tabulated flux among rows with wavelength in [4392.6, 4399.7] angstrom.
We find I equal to 58.9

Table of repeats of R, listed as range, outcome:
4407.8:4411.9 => 74.9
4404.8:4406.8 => 75.9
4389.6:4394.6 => 81.2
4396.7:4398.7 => 93.5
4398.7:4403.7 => 73.8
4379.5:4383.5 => 74.9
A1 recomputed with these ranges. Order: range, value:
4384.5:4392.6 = 85.7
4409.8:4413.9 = 87.8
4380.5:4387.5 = 84.1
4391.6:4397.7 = 94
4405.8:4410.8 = 84.9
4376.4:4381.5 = 100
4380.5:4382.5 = 71.6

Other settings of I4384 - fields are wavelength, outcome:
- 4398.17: 93.1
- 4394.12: 79.5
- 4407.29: 84.9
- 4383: 63.1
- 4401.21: 74.7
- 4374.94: 75.7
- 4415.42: 64.1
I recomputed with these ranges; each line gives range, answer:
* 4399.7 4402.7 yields 66.8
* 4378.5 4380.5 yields 80.3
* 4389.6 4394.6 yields 72.1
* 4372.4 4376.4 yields 67.3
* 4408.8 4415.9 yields 64.1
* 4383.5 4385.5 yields 66.3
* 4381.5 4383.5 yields 63.1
